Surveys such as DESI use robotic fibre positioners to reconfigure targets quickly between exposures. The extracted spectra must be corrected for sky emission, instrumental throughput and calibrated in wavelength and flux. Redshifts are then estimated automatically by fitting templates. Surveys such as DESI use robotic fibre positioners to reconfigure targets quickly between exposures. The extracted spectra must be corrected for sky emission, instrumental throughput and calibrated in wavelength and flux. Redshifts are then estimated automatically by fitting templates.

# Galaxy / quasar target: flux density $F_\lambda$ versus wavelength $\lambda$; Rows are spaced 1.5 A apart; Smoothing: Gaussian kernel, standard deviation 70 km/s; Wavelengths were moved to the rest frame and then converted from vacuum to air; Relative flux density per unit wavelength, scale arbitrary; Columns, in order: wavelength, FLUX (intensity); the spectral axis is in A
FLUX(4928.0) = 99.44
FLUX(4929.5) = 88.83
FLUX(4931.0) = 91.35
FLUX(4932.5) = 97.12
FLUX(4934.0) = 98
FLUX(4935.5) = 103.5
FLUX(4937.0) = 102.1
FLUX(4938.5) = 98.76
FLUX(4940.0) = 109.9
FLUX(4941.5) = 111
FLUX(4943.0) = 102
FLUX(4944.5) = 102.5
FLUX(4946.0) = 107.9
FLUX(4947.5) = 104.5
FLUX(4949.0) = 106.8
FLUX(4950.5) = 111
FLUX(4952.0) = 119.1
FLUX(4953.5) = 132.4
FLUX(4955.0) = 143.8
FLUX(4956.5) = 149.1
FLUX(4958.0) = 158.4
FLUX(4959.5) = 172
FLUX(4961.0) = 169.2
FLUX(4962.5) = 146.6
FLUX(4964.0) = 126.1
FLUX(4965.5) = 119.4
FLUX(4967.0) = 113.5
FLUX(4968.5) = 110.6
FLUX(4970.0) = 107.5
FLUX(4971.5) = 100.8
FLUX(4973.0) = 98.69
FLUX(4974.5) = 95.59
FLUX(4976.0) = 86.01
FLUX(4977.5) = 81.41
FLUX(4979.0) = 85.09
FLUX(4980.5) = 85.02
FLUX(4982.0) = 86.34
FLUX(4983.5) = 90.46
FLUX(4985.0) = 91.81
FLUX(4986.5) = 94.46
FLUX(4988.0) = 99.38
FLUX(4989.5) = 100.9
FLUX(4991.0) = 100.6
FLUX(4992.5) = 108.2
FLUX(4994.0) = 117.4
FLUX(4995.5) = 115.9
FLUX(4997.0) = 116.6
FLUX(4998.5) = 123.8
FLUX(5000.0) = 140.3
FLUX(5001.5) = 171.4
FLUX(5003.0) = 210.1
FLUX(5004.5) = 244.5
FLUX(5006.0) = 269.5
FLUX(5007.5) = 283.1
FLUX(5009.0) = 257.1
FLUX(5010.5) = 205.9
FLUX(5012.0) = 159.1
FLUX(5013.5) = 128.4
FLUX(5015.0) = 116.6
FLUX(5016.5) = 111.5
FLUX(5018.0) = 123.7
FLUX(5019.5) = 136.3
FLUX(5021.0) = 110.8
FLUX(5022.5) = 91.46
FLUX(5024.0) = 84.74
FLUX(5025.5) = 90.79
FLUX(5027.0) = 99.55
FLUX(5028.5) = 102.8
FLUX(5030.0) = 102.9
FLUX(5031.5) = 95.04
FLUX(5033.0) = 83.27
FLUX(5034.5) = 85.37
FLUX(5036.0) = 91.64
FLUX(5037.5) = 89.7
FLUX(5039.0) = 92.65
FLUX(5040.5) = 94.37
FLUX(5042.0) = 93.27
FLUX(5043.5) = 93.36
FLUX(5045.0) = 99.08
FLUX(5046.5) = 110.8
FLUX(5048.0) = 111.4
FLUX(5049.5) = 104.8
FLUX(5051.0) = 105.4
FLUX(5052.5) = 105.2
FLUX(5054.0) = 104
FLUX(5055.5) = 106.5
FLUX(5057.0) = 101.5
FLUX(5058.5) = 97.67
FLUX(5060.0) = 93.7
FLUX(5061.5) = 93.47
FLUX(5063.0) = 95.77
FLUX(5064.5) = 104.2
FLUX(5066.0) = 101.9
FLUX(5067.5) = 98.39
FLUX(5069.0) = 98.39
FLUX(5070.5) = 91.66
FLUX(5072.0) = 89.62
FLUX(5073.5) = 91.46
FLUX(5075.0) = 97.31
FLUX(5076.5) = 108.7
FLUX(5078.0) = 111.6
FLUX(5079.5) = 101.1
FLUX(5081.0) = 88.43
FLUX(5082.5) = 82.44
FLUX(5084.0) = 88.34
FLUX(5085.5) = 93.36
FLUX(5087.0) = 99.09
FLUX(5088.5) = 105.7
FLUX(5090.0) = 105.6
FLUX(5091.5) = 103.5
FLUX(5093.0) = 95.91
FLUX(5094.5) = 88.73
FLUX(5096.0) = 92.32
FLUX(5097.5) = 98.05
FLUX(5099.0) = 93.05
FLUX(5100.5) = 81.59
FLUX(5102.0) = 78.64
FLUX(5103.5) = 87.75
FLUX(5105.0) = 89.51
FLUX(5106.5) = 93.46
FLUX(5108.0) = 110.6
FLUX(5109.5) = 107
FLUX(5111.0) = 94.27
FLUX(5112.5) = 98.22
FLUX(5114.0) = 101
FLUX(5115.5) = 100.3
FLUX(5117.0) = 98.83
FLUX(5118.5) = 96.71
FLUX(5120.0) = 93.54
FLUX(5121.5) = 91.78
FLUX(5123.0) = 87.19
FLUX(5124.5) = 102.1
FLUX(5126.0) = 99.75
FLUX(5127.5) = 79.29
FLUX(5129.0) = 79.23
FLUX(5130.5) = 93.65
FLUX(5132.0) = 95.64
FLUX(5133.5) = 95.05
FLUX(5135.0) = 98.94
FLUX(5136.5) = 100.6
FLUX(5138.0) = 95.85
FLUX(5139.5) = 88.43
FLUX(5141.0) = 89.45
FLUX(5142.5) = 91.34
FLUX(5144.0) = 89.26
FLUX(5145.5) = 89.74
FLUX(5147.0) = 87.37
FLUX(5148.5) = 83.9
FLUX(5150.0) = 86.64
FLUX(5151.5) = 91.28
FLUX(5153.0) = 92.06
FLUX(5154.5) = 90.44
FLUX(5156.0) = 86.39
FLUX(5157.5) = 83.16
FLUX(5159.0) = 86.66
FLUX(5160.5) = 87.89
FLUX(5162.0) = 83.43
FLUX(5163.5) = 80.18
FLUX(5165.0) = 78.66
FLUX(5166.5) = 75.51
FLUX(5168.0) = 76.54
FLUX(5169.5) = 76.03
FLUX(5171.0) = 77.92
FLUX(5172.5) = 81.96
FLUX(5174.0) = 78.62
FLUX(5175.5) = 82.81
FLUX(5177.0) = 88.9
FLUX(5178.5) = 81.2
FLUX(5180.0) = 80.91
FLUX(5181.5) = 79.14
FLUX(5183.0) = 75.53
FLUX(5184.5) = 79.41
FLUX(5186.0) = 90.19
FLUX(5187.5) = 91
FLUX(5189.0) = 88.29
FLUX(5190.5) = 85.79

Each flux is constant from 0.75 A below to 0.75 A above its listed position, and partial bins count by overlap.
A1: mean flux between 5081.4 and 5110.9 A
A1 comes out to 94.4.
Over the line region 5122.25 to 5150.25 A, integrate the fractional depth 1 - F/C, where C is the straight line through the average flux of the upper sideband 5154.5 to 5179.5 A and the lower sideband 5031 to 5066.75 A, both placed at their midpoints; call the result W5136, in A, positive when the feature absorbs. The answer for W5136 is -1.7 A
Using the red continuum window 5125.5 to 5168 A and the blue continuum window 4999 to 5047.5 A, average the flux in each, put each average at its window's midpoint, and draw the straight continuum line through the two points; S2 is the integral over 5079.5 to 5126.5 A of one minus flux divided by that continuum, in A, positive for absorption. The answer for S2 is 4.0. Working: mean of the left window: 133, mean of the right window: 88.3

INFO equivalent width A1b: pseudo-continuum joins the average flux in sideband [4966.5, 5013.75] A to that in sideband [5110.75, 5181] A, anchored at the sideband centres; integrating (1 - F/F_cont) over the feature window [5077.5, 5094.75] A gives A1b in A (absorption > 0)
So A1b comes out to 1.46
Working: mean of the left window 134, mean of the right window 88.6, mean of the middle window 97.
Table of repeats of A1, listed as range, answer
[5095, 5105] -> 88.6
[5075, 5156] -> 94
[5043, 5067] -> 102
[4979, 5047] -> 124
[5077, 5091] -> 97.6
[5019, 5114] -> 97.3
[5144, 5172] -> 84.2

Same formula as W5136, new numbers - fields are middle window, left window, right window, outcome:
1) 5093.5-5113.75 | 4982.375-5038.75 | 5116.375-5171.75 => 1.5 A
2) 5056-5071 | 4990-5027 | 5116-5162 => 3.2 A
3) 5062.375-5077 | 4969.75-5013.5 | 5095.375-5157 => 1.7 A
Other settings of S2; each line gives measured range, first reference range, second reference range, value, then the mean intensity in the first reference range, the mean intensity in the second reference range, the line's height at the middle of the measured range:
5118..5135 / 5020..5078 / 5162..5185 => -1.1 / 98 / 79.7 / 86.6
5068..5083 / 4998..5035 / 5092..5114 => 1.9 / 146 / 93.9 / 110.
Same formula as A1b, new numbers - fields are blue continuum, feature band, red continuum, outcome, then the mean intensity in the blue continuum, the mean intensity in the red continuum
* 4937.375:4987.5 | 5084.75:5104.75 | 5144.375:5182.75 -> -0.1 A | 113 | 83.4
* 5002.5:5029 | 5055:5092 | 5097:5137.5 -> 7.1 A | 157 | 94.3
